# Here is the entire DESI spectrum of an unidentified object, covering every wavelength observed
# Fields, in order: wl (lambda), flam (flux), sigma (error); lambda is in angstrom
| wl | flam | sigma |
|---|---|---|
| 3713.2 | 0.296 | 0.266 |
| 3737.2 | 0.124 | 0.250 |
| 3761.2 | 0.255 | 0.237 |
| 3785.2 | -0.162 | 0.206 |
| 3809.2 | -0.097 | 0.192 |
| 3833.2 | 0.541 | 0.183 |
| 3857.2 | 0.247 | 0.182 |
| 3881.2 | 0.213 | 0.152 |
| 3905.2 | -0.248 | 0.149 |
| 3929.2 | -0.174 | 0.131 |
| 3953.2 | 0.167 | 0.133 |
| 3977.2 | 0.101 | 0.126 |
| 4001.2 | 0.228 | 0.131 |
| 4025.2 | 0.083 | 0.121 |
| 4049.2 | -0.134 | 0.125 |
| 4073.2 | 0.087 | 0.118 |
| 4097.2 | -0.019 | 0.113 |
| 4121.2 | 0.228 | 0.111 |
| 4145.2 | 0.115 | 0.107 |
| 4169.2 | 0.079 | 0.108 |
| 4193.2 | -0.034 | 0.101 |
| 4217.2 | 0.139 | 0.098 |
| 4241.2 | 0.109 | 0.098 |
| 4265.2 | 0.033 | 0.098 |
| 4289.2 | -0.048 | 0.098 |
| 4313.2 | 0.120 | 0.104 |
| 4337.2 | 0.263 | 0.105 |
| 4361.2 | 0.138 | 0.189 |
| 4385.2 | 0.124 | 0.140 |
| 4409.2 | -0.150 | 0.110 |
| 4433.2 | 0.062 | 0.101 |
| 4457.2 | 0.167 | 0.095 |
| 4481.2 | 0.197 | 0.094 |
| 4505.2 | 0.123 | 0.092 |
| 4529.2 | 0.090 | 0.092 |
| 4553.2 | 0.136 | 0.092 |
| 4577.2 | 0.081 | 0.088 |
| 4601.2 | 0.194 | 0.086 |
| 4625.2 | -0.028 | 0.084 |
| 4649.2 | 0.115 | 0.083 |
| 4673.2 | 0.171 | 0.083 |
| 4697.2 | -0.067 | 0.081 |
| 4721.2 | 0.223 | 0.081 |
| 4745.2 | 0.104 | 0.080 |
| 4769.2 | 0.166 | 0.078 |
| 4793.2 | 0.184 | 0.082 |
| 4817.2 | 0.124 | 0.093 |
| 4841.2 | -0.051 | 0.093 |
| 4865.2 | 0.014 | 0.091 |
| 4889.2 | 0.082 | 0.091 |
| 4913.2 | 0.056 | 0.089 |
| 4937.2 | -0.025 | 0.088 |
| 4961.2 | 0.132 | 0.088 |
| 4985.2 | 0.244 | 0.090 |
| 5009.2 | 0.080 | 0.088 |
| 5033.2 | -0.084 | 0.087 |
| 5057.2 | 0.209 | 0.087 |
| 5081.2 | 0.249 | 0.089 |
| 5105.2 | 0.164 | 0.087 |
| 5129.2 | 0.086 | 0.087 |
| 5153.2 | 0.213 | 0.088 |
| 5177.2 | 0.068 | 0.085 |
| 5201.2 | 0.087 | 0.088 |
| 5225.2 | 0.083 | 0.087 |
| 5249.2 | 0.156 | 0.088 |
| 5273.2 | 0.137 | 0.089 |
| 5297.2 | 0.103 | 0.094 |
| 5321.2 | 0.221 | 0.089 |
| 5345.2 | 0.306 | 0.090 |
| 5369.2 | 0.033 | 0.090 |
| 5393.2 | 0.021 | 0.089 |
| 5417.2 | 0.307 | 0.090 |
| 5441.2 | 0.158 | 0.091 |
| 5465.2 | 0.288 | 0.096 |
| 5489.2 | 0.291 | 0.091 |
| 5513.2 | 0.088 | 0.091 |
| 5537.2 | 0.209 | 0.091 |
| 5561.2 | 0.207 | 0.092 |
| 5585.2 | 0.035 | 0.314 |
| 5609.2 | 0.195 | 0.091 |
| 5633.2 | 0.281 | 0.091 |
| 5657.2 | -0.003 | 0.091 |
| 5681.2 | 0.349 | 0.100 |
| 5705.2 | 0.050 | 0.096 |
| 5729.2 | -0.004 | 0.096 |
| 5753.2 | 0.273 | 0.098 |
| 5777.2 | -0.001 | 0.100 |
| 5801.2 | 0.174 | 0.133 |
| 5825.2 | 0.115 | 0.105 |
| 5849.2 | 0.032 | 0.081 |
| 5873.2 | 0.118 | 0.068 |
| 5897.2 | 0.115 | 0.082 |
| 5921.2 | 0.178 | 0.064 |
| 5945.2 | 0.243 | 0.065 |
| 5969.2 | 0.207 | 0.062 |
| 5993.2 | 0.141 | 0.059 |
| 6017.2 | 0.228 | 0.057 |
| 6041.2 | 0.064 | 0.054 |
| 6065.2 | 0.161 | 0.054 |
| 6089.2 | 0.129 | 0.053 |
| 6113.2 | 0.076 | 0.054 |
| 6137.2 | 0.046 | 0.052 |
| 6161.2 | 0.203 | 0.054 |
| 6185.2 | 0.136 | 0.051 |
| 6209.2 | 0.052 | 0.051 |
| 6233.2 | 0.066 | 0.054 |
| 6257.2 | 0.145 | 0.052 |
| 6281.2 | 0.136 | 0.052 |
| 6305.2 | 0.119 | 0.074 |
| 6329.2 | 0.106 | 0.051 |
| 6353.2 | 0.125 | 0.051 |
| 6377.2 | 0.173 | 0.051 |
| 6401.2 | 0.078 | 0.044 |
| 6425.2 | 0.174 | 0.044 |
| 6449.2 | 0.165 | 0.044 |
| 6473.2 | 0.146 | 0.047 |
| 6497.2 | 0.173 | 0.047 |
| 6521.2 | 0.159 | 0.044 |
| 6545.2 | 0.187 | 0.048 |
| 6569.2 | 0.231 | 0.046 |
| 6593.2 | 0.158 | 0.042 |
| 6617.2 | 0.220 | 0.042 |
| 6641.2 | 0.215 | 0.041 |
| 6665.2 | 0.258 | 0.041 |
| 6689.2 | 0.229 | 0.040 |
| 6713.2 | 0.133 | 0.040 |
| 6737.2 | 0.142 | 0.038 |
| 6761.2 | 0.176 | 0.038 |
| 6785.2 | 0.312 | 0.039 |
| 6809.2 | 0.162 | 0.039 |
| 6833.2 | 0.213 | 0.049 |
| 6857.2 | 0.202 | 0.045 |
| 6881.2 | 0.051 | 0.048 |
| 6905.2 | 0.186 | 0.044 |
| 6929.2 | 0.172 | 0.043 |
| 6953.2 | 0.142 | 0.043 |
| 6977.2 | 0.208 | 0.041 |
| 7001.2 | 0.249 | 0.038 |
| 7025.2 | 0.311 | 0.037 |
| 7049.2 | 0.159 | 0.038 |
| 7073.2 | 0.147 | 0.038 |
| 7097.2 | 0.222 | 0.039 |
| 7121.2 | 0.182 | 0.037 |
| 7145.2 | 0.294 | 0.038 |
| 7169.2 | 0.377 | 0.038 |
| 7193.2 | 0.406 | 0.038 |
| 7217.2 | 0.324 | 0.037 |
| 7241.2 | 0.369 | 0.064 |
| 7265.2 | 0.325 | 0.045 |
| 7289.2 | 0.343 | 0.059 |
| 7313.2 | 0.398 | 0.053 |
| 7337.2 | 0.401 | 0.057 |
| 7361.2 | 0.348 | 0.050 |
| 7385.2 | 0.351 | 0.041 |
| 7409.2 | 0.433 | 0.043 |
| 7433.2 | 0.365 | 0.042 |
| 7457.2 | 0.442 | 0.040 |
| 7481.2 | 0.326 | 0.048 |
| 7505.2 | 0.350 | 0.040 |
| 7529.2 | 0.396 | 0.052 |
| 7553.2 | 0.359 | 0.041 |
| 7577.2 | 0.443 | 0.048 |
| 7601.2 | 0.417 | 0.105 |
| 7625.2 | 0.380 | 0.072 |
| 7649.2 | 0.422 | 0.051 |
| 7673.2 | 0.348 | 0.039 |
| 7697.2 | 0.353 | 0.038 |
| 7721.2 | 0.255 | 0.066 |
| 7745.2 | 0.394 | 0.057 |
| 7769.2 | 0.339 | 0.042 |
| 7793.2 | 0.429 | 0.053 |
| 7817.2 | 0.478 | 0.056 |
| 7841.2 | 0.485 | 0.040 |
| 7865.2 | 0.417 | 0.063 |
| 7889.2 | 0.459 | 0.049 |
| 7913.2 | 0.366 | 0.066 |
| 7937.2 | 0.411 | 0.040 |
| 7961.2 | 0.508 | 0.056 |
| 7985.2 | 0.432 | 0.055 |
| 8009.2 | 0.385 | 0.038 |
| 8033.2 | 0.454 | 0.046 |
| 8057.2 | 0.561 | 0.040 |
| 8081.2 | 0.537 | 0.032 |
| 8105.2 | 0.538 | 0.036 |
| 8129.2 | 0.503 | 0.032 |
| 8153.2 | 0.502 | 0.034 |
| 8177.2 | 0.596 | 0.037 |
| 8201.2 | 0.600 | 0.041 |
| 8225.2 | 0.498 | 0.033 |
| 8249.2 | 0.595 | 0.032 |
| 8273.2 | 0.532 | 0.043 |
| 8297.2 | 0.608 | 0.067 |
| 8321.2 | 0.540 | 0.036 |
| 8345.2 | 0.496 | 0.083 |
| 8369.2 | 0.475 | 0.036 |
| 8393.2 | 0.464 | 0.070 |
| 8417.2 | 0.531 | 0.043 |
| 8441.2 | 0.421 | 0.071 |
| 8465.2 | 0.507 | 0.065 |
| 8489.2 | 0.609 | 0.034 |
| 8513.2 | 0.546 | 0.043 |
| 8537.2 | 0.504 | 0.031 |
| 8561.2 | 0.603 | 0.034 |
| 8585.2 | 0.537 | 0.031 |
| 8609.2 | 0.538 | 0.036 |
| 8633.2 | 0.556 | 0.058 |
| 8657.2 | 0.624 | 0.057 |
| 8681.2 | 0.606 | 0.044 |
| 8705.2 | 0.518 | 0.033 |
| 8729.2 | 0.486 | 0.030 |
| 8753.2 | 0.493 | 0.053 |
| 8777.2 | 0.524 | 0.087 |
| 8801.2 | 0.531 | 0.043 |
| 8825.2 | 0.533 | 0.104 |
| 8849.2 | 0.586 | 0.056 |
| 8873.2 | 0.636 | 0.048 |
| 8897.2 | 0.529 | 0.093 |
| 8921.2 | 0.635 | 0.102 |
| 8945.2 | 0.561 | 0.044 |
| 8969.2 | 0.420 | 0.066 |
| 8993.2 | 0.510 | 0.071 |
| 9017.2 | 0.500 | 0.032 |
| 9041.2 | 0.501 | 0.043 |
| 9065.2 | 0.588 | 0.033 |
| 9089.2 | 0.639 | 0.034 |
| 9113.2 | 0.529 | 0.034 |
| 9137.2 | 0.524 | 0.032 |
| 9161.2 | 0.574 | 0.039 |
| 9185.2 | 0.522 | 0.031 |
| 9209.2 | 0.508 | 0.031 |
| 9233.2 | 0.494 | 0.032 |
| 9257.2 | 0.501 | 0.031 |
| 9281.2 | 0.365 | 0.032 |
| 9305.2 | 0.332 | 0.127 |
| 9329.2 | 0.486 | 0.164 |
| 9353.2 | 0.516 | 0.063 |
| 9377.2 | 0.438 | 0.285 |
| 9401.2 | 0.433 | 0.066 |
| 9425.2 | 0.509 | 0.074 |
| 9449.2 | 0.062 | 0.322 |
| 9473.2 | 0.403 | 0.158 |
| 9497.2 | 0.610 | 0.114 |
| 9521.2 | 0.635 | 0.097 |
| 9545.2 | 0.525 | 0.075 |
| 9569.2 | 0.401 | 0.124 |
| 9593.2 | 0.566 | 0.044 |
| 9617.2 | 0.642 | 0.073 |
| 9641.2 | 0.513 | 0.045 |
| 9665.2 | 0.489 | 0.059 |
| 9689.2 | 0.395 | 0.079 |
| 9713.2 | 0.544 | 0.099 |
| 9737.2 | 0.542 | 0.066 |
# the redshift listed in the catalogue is 0.794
